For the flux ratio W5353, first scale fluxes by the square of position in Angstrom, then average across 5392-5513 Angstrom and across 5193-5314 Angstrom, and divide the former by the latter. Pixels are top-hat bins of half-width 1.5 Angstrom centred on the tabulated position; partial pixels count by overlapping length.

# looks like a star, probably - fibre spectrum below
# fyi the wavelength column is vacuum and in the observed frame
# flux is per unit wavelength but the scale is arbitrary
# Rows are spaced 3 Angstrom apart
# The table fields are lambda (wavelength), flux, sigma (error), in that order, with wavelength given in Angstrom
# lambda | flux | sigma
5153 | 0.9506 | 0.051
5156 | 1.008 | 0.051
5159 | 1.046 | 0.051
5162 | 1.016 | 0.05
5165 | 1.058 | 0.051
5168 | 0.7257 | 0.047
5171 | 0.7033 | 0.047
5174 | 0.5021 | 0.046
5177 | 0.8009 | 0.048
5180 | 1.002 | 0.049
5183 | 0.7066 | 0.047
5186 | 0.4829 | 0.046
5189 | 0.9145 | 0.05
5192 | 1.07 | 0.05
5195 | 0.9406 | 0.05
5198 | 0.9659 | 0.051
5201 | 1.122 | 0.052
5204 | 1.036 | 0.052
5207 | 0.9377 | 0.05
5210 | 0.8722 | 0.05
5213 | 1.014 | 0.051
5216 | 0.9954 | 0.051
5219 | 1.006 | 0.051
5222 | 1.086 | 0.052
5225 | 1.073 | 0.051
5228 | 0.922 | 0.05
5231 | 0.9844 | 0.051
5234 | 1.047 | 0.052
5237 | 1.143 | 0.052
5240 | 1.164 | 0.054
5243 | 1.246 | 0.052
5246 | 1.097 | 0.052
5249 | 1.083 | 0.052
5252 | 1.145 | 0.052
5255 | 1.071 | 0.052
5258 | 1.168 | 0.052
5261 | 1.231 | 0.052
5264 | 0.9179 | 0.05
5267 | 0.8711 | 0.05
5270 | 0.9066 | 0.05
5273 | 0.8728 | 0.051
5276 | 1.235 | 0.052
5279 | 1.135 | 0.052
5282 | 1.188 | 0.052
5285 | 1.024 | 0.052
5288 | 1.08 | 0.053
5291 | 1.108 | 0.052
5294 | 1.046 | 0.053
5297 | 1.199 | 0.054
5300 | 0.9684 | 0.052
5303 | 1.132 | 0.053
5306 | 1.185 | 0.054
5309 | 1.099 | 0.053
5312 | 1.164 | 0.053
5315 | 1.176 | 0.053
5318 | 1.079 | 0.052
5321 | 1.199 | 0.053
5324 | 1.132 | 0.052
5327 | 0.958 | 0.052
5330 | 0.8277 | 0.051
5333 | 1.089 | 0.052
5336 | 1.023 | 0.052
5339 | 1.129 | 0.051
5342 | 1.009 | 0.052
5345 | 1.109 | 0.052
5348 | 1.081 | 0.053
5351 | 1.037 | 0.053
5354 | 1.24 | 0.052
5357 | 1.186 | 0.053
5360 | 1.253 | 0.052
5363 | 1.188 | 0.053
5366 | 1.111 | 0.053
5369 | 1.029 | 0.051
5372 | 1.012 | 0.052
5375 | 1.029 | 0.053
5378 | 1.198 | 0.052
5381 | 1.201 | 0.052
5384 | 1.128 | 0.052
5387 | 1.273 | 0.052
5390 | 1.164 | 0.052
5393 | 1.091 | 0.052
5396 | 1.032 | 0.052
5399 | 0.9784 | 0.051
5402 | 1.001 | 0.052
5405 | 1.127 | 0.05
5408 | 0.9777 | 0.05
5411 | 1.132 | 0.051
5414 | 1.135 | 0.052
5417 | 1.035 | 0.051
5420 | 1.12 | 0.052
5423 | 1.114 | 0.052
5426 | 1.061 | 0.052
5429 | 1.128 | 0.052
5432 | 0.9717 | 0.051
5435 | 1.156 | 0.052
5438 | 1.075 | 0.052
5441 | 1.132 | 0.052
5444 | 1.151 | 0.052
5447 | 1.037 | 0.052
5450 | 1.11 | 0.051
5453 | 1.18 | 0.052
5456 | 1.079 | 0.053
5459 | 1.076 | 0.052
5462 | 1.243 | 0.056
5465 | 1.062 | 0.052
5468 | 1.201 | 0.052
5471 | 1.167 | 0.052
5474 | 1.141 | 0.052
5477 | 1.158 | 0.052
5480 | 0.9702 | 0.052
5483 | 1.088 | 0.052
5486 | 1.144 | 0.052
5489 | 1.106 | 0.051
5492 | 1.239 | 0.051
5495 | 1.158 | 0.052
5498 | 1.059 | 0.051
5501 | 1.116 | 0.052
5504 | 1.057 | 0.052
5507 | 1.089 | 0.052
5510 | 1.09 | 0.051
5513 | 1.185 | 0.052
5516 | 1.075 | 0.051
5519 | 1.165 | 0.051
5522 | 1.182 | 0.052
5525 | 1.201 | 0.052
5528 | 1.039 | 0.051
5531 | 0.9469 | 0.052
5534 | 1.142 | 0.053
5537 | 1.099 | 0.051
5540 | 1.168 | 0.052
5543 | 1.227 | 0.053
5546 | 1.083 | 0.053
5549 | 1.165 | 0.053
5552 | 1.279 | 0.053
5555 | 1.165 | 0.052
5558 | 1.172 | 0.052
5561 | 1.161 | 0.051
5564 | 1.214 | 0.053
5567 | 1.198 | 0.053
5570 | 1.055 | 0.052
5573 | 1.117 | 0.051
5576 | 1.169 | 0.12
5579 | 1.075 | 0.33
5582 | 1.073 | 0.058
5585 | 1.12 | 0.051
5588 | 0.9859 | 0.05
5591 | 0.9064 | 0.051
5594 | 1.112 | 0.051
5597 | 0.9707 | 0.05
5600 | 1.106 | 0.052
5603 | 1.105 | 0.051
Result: 1.1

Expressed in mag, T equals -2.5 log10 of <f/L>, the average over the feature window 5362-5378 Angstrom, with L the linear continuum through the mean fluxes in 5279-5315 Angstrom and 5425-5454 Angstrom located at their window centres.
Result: 0.02 mag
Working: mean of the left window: 1.11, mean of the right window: 1.1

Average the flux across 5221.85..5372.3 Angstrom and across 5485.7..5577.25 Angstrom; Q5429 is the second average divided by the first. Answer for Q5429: 1.05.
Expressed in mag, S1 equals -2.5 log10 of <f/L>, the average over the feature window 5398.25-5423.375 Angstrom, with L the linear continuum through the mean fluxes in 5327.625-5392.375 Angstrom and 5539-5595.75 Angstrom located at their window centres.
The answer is 0.043 mag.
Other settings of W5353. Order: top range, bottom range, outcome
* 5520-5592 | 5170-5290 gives 1.27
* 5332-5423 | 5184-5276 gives 1.15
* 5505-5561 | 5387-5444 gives 1.09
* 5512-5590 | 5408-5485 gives 1.06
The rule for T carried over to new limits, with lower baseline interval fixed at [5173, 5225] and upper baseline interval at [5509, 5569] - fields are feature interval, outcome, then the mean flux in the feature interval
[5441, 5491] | -0.02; 1.12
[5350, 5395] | -0.11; 1.14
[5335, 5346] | -0.06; 1.07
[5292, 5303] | -0.10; 1.08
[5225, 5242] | -0.13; 1.06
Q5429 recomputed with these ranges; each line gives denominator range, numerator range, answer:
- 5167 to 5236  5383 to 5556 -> 1.22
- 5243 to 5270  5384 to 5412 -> 1.01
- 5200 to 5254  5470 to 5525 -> 1.07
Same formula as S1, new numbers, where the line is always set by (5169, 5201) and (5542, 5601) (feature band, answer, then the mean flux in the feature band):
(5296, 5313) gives -0.22 mag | 1.12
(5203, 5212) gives -0.13 mag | 0.947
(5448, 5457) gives -0.10 mag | 1.12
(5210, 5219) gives -0.16 mag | 0.983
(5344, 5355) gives -0.17 mag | 1.11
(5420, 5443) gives -0.09 mag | 1.09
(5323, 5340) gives -0.10 mag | 1.02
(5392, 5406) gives -0.06 mag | 1.04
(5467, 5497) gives -0.09 mag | 1.13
